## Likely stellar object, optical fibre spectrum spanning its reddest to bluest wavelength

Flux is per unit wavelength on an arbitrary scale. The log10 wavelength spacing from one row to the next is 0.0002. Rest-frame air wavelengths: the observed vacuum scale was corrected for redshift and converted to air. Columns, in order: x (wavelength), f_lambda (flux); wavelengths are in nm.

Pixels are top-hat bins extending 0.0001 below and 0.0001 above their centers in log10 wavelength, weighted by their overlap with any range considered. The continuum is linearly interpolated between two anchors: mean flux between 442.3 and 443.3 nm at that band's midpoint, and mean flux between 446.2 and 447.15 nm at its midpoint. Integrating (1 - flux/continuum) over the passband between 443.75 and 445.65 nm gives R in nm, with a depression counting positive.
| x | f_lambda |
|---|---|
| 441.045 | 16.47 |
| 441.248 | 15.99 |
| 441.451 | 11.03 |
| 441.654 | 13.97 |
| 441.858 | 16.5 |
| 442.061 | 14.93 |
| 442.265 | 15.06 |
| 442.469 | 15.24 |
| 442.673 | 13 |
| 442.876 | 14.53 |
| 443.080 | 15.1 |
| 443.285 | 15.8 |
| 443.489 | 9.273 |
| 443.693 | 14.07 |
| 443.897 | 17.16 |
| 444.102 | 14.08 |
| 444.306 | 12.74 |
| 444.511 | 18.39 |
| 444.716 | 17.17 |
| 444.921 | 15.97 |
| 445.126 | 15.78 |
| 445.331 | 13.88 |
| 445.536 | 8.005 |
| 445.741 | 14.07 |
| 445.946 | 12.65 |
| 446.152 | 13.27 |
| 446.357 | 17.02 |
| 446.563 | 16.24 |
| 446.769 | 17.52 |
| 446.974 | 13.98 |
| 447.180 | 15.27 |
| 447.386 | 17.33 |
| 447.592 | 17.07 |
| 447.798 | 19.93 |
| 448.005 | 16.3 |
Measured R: 0.06 nm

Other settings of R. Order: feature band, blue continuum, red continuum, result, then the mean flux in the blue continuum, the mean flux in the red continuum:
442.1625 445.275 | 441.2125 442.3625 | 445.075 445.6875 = -0.36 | 14.5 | 12.4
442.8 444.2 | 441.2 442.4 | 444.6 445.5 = 0.05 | 14.5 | 15.2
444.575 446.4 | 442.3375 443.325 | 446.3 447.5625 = 0.17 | 14.7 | 16.2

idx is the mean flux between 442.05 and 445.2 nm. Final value 14.9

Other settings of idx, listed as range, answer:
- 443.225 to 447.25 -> 14.6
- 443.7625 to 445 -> 15.9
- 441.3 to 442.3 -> 14.3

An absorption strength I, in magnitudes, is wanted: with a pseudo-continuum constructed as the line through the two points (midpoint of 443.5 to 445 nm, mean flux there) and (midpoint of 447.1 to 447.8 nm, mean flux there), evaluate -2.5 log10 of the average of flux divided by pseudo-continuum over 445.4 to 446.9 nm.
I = 0.16 mag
